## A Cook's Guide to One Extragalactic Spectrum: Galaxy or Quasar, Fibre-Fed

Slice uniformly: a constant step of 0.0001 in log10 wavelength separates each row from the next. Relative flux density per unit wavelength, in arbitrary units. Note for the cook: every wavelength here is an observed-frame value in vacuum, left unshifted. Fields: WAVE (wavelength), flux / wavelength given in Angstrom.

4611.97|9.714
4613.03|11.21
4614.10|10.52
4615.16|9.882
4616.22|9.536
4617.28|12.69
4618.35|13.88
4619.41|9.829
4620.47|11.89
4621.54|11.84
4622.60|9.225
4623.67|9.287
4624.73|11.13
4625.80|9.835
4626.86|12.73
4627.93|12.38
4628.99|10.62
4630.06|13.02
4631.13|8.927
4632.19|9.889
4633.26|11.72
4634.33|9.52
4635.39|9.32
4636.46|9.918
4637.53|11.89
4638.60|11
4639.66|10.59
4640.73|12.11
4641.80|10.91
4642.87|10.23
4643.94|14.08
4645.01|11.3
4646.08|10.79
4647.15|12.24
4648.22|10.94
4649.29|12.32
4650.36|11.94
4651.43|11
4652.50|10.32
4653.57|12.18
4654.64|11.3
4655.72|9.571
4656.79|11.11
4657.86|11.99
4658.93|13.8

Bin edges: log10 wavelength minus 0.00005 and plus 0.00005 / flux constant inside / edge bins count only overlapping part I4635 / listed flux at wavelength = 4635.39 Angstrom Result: 9.32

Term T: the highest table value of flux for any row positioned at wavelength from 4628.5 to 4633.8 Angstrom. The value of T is 13.02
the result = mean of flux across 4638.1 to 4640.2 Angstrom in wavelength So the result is 10.8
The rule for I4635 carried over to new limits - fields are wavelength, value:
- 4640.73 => 12.11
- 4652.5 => 10.32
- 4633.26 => 11.72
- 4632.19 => 9.889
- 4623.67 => 9.287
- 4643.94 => 14.08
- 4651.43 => 11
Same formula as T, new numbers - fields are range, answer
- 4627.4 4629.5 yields 12.38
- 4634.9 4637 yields 9.918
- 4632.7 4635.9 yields 11.72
